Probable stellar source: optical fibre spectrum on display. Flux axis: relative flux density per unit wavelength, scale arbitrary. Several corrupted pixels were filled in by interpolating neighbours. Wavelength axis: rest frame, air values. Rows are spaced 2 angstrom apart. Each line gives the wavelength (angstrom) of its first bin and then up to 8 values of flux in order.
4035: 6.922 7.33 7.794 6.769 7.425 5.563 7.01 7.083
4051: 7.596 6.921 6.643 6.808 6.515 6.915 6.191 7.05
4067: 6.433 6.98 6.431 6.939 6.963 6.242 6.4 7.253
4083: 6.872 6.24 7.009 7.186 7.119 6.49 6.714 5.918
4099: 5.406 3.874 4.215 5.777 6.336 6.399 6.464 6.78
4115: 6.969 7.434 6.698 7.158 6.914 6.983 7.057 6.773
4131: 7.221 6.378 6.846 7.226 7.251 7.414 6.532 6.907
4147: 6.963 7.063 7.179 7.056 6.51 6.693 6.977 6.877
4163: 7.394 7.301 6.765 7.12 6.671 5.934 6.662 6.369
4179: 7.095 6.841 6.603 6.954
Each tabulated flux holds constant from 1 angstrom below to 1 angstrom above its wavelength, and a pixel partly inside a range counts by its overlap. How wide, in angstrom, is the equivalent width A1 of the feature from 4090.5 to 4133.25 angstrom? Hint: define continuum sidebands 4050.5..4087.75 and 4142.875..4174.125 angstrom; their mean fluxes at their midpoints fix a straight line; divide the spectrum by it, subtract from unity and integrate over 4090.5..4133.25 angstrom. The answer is 2.5 angstrom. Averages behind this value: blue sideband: 6.75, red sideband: 6.88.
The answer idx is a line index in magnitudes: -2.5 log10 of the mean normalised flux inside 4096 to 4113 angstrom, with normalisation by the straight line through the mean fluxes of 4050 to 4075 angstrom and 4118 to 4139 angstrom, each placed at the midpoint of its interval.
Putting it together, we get 0.22 mag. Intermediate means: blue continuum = 6.79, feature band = 5.62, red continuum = 6.94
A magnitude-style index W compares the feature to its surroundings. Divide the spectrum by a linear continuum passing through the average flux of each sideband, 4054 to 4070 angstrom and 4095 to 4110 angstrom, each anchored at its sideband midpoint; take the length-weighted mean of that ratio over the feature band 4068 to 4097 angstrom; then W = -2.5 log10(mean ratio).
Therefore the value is -0.11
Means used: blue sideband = 6.69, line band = 6.74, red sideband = 5.5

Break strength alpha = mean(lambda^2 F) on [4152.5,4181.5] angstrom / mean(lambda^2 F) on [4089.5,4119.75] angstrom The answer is 1.14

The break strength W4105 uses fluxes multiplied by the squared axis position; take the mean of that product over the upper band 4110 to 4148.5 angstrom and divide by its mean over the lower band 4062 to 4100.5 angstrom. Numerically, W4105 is 1.1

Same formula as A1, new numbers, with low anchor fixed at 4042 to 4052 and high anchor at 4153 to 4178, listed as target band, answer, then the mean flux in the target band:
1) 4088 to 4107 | 2.7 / 5.88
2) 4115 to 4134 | -0.3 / 6.96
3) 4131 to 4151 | -0.5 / 6.98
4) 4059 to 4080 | 0.8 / 6.65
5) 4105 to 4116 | 0.5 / 6.52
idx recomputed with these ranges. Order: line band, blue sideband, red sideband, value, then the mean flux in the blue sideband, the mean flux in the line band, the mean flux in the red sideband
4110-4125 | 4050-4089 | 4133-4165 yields 0.00 mag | 6.77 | 6.92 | 6.98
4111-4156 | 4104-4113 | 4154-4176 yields -0.07 mag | 6.3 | 6.96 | 6.81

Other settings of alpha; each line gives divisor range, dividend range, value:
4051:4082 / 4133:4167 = 1.08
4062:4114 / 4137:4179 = 1.12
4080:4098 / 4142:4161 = 1.05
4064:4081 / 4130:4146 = 1.07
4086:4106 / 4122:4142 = 1.19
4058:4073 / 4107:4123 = 1.05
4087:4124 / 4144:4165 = 1.13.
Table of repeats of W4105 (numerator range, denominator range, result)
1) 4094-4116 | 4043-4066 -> 0.89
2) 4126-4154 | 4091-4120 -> 1.16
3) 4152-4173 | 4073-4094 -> 1.05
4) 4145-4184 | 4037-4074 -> 1.05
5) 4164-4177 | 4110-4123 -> 1.00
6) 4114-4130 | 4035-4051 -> 1.03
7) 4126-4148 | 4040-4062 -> 1.06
